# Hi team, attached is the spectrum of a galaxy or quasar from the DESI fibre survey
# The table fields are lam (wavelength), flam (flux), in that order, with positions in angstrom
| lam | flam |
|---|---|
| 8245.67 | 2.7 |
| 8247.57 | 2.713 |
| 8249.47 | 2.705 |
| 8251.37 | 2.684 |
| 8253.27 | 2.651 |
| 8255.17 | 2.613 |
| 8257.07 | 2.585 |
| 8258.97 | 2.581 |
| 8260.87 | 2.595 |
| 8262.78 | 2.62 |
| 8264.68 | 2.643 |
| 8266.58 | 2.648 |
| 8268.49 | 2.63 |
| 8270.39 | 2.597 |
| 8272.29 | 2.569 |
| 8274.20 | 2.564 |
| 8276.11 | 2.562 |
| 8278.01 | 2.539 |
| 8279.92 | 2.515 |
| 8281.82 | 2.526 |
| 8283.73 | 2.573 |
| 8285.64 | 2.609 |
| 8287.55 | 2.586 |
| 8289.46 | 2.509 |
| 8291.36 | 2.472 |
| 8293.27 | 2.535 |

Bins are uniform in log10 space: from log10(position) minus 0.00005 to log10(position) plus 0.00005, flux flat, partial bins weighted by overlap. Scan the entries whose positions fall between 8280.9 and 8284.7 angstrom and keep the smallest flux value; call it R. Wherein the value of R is 2.526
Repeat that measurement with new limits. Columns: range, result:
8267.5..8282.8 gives 2.515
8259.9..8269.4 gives 2.595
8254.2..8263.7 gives 2.581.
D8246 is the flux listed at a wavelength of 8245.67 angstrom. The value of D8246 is 2.7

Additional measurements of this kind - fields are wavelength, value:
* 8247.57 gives 2.713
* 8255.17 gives 2.613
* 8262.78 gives 2.62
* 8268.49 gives 2.63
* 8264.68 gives 2.643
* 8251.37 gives 2.684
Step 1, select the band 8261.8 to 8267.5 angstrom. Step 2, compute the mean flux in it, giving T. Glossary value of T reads 2.64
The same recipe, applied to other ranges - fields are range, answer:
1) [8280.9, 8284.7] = 2.55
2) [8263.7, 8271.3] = 2.63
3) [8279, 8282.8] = 2.52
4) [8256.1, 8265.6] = 2.6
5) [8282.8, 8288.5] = 2.59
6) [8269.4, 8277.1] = 2.57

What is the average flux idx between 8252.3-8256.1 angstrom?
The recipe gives 2.63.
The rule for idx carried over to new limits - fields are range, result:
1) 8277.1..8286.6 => 2.55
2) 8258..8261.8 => 2.59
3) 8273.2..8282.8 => 2.54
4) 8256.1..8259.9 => 2.58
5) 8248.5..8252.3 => 2.69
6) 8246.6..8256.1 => 2.67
